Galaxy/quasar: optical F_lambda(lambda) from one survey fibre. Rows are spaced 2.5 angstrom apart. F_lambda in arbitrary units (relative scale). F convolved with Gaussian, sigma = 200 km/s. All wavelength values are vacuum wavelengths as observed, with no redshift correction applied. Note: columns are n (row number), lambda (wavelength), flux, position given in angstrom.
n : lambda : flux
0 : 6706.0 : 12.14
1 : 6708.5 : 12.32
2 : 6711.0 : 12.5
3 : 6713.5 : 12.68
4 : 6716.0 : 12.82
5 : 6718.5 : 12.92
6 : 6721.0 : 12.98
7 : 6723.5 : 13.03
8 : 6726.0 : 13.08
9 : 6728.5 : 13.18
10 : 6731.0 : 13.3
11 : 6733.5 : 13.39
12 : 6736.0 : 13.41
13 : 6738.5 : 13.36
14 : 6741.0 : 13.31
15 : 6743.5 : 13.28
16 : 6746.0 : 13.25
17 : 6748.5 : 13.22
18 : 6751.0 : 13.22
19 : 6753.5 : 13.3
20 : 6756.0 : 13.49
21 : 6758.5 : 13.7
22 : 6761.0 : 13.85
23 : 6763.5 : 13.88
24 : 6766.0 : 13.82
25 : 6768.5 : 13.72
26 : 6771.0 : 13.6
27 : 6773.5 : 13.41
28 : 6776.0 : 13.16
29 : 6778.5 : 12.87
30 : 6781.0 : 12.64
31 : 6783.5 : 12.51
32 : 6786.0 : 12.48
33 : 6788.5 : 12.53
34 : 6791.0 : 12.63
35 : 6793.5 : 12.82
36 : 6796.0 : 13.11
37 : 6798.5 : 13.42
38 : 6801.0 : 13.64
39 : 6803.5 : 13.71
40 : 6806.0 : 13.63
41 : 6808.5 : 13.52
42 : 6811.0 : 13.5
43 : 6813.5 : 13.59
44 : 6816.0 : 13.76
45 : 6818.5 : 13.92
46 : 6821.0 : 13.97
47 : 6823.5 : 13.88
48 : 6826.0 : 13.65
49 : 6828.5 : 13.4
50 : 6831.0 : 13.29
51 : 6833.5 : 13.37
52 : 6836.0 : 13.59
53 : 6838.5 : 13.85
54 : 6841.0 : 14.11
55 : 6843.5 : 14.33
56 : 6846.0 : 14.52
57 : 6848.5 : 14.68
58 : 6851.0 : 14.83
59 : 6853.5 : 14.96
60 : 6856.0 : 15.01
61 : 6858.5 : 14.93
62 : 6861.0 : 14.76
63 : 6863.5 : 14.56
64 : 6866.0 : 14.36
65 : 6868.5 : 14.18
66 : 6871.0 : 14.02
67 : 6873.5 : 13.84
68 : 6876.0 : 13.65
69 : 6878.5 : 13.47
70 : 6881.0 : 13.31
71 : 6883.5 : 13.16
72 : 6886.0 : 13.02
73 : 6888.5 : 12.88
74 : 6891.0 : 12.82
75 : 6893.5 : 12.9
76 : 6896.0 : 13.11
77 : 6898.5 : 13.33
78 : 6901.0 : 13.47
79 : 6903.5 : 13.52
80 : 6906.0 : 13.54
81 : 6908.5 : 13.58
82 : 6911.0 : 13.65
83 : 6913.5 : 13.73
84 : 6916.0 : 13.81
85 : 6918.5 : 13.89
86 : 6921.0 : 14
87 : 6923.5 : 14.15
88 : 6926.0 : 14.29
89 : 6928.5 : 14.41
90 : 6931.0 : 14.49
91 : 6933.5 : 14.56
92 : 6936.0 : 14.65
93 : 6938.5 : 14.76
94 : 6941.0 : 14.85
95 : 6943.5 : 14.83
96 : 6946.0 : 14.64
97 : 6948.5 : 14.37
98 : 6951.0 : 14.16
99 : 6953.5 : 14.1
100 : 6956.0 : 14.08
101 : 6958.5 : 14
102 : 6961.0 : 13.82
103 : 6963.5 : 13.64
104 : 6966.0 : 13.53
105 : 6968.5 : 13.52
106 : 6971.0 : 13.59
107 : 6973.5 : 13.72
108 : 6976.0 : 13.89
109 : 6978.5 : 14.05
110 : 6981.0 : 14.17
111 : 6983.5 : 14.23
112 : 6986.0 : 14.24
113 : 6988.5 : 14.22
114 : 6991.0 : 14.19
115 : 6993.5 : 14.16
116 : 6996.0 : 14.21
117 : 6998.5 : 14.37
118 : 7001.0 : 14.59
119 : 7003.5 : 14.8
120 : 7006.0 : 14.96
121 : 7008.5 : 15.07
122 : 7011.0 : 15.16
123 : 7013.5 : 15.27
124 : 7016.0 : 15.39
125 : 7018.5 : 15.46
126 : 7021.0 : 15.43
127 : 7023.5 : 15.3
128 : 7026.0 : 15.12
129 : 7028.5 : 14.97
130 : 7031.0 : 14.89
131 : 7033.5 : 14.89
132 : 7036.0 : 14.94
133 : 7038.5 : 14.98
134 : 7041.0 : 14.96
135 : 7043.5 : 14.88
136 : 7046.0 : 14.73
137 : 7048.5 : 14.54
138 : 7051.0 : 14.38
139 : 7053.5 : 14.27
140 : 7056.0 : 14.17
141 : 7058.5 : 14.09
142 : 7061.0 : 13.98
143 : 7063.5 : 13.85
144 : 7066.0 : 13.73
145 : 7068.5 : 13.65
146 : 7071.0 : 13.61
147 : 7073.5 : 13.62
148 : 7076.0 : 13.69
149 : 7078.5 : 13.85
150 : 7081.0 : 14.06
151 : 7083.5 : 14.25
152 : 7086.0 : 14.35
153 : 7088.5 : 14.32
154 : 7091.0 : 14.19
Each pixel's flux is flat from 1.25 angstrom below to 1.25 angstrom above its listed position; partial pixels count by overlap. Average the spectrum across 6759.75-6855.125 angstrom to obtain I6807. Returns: 13.6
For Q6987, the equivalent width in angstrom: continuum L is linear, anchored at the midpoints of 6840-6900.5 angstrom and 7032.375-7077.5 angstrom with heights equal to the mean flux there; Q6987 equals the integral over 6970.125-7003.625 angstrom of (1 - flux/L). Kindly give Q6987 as 0.0 angstrom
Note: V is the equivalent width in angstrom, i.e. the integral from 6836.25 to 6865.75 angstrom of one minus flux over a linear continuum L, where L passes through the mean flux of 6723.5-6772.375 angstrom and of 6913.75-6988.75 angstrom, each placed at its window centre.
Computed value -1.6 angstrom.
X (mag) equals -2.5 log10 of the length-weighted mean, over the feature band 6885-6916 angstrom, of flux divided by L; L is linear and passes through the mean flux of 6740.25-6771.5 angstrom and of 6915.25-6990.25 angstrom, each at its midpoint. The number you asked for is 0.05 mag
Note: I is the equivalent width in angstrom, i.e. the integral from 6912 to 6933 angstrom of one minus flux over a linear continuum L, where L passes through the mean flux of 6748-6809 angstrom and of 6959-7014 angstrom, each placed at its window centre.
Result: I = -0.3 angstrom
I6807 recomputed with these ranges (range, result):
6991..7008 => 14.5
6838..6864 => 14.6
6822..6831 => 13.6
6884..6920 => 13.4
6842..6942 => 14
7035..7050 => 14.8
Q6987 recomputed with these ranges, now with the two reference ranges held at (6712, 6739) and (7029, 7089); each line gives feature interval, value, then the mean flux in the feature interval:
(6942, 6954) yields -0.5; 14.4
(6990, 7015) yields -1.1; 14.7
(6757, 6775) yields -0.6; 13.7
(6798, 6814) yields -0.2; 13.6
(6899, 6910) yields 0.2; 13.5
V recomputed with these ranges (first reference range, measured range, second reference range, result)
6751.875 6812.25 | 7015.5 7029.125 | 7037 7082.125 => -1.2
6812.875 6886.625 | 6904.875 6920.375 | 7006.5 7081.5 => 0.5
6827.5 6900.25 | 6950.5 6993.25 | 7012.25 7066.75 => 1.4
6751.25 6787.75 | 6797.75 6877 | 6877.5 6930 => -3.5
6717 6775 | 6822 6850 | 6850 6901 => -0.4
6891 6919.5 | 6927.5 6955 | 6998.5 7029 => -1.0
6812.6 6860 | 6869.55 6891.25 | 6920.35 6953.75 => 1.3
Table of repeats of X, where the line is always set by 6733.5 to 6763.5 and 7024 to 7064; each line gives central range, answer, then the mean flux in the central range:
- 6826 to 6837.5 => 0.02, 13.4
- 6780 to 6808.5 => 0.05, 13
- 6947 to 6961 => 0.01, 14.1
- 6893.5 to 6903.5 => 0.06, 13.3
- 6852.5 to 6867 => -0.07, 14.8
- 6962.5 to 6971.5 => 0.06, 13.6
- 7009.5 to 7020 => -0.06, 15.3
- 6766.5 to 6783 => 0.02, 13.2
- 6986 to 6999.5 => 0.01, 14.2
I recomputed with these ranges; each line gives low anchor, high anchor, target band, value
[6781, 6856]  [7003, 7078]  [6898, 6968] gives 0.36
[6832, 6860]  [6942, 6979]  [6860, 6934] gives 2.45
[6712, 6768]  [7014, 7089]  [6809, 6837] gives -0.03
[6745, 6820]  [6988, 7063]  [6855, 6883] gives -0.65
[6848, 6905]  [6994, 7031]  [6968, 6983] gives 0.84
